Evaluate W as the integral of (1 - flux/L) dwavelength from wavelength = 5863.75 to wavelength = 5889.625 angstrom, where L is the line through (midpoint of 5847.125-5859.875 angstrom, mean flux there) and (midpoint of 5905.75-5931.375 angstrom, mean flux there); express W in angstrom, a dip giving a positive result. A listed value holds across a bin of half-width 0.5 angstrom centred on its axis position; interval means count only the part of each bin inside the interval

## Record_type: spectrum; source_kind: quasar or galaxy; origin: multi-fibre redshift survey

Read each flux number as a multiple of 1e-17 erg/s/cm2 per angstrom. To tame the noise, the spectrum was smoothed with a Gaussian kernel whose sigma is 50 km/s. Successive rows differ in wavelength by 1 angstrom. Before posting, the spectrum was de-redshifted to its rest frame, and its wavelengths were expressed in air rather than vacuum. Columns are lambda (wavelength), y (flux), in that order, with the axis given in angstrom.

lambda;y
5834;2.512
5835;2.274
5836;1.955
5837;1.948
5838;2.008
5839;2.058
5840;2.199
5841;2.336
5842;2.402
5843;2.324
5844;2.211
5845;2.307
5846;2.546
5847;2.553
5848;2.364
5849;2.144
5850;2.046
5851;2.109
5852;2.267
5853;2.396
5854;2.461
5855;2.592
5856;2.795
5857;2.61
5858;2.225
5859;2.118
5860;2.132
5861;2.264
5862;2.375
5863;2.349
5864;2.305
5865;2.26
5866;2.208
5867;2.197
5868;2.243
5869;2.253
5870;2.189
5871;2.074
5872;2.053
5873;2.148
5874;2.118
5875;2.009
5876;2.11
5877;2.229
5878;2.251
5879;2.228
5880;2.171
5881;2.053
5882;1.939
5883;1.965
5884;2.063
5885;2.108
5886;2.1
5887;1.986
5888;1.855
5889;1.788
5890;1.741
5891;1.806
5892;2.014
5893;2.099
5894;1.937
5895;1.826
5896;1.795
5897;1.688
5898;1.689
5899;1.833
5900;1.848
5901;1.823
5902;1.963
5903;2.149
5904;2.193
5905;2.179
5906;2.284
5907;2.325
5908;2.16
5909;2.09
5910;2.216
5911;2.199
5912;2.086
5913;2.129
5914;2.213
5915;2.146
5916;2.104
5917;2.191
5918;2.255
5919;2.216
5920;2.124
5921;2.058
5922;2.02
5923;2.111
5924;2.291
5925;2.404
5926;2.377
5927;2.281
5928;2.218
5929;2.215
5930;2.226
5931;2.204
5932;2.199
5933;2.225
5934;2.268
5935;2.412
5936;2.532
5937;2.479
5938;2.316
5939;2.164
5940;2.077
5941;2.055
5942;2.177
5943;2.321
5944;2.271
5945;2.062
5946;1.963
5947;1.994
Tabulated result 2.1 angstrom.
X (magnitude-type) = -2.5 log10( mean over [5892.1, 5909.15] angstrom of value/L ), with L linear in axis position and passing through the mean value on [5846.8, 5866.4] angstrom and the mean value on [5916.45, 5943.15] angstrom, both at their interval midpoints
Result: 0.143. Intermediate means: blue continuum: 2.33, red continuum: 2.24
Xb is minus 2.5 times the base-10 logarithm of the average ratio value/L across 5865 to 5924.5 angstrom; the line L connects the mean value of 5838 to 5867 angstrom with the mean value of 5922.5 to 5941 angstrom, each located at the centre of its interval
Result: 0.11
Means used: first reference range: 2.31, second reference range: 2.27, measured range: 2.07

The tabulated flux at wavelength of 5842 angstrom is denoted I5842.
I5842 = 2.402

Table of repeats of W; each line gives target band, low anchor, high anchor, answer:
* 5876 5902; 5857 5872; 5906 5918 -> 2.9 angstrom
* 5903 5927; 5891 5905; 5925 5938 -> -0.9 angstrom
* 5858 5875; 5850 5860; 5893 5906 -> 0.4 angstrom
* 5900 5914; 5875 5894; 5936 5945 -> -0.1 angstrom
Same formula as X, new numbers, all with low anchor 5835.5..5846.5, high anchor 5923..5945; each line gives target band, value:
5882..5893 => 0.149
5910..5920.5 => 0.041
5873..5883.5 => 0.061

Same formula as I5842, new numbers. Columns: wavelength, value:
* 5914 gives 2.213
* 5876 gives 2.11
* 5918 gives 2.255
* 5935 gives 2.412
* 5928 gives 2.218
